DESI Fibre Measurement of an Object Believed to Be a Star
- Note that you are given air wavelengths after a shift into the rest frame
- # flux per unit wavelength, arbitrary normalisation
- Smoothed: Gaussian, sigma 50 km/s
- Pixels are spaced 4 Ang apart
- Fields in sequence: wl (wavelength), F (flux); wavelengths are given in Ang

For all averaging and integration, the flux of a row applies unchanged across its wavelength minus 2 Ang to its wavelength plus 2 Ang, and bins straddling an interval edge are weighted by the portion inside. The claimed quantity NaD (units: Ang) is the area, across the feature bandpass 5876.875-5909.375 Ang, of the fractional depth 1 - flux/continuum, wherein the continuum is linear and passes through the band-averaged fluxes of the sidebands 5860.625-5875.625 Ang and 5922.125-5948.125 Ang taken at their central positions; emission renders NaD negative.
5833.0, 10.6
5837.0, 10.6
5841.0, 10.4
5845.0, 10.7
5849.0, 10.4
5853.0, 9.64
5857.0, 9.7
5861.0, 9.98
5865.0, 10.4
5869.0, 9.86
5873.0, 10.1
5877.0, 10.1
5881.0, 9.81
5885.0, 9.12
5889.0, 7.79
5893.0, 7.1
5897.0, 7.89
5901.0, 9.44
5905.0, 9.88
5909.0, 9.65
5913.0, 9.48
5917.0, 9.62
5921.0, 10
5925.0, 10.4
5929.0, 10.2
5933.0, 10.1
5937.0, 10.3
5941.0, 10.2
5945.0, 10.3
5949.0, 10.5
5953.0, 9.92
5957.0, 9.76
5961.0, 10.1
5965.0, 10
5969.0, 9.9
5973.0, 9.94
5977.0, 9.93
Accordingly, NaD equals 4.1 Ang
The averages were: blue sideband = 10.1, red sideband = 10.3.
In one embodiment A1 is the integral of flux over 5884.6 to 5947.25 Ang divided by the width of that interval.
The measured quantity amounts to 9.48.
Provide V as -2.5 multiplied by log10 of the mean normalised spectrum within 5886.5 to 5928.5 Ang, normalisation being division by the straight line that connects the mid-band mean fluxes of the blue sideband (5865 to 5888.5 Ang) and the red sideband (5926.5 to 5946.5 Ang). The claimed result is 0.09 mag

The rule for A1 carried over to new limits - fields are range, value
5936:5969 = 10.1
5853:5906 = 9.32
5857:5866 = 10.1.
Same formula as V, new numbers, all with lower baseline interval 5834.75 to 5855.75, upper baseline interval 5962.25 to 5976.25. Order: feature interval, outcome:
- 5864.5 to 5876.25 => 0.018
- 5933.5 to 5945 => -0.021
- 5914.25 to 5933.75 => 0.005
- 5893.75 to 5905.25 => 0.165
